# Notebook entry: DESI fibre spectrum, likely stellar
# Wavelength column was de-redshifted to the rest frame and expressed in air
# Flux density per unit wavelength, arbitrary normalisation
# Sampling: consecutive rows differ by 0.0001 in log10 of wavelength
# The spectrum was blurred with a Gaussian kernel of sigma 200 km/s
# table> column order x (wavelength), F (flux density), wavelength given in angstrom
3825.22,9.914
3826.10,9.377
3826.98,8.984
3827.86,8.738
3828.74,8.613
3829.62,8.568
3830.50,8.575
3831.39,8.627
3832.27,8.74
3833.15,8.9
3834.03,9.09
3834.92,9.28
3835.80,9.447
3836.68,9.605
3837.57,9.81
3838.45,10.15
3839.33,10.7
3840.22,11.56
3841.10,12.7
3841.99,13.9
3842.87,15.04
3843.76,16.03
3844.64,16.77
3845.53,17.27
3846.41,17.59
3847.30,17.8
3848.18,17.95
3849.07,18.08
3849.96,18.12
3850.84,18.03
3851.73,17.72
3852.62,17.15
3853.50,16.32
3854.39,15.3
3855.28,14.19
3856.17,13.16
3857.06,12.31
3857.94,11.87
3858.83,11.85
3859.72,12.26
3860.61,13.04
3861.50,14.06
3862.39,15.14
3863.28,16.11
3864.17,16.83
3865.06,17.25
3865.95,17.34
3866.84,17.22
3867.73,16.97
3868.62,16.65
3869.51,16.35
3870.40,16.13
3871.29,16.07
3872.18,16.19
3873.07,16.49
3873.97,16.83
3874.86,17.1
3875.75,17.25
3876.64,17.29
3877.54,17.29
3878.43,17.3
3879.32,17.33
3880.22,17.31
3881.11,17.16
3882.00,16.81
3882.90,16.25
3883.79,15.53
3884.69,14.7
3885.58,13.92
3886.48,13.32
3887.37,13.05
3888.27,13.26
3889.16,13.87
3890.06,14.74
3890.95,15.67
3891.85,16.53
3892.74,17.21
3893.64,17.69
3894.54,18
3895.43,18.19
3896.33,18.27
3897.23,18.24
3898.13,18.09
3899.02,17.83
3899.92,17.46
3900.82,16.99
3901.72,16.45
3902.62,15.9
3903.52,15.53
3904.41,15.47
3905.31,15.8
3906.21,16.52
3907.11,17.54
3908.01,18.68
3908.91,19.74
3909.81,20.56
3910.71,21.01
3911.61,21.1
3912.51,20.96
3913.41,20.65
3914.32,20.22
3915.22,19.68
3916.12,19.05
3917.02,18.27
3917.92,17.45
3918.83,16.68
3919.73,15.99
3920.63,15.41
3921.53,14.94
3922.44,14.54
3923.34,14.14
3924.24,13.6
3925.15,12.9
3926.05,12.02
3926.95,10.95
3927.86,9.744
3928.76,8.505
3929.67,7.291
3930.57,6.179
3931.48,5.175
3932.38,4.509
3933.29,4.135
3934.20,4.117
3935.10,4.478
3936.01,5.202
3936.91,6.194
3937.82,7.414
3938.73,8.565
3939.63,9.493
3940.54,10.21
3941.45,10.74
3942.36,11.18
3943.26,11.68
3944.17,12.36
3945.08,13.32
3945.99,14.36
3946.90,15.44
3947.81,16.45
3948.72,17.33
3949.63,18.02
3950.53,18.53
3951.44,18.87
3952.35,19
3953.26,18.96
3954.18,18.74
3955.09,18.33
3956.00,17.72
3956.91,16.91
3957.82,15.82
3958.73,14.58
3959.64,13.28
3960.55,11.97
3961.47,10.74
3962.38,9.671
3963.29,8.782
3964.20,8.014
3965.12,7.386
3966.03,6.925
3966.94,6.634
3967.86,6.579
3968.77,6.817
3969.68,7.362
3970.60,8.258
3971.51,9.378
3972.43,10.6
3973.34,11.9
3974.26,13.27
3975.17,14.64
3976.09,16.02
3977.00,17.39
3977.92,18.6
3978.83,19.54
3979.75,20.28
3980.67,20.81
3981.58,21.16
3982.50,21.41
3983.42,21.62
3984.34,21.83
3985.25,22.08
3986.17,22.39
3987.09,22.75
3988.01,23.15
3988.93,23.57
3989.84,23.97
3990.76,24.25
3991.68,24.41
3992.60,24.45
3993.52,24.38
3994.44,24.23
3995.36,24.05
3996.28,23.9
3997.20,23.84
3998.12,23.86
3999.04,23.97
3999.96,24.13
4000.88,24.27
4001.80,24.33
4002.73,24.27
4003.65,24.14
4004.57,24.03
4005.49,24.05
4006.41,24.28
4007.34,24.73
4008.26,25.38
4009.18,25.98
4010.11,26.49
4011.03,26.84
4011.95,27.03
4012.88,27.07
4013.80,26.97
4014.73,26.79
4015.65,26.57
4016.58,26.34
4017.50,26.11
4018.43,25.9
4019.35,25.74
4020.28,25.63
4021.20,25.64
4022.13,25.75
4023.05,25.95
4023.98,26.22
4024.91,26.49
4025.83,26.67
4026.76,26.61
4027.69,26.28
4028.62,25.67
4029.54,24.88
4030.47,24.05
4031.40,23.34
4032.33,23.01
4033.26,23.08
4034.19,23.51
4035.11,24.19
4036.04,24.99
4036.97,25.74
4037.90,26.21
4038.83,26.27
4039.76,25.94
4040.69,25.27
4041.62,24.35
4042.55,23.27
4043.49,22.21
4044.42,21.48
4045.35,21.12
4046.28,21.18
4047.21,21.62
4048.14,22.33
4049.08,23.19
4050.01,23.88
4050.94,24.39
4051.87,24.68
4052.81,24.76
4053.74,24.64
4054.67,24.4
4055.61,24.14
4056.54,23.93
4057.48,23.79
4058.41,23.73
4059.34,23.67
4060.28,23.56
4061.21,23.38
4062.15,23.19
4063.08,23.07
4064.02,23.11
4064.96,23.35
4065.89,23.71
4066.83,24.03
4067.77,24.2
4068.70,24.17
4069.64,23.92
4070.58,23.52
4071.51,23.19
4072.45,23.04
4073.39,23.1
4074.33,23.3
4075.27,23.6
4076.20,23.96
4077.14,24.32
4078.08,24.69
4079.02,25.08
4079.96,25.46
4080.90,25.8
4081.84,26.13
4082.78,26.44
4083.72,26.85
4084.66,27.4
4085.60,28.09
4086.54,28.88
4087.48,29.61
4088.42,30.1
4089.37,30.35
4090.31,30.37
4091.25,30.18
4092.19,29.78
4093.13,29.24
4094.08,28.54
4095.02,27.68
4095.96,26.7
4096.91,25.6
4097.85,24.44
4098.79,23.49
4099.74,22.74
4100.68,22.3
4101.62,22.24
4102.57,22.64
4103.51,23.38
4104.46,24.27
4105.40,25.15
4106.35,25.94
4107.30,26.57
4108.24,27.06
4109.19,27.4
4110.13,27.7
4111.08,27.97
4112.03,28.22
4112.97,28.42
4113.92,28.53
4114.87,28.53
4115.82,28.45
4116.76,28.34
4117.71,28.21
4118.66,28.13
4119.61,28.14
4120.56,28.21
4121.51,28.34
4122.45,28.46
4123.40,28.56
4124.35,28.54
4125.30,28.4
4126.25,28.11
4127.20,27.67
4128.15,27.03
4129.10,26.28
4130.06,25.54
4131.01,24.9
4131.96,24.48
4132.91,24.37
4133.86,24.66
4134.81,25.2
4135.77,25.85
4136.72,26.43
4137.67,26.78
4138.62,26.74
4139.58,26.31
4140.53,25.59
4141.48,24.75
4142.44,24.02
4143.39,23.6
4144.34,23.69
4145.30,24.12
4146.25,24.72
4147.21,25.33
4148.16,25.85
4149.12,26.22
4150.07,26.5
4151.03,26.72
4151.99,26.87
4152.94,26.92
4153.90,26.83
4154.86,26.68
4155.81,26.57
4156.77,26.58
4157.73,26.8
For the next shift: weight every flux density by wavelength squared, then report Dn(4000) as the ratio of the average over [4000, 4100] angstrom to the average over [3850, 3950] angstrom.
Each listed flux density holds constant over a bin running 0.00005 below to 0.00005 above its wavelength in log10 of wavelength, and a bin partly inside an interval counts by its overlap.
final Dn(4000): 1.83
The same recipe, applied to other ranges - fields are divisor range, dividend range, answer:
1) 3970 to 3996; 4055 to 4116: 1.37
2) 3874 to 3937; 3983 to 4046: 1.73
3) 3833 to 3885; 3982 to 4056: 1.75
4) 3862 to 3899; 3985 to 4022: 1.61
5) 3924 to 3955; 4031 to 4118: 2.36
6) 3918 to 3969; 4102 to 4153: 2.45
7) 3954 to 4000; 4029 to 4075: 1.44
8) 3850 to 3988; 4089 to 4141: 1.98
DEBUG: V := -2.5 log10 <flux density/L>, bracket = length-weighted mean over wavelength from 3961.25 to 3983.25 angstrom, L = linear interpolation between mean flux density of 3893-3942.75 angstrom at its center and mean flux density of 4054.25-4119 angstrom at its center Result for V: 0.38 mag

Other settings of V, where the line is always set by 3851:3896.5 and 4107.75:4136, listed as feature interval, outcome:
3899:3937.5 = 0.25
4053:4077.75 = 0.04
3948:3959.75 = 0.12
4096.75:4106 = 0.12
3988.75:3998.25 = -0.13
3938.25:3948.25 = 0.49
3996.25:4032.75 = -0.14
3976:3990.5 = -0.02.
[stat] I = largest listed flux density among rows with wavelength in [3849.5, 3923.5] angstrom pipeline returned 21.1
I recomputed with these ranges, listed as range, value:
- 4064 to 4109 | 30.37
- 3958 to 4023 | 27.07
